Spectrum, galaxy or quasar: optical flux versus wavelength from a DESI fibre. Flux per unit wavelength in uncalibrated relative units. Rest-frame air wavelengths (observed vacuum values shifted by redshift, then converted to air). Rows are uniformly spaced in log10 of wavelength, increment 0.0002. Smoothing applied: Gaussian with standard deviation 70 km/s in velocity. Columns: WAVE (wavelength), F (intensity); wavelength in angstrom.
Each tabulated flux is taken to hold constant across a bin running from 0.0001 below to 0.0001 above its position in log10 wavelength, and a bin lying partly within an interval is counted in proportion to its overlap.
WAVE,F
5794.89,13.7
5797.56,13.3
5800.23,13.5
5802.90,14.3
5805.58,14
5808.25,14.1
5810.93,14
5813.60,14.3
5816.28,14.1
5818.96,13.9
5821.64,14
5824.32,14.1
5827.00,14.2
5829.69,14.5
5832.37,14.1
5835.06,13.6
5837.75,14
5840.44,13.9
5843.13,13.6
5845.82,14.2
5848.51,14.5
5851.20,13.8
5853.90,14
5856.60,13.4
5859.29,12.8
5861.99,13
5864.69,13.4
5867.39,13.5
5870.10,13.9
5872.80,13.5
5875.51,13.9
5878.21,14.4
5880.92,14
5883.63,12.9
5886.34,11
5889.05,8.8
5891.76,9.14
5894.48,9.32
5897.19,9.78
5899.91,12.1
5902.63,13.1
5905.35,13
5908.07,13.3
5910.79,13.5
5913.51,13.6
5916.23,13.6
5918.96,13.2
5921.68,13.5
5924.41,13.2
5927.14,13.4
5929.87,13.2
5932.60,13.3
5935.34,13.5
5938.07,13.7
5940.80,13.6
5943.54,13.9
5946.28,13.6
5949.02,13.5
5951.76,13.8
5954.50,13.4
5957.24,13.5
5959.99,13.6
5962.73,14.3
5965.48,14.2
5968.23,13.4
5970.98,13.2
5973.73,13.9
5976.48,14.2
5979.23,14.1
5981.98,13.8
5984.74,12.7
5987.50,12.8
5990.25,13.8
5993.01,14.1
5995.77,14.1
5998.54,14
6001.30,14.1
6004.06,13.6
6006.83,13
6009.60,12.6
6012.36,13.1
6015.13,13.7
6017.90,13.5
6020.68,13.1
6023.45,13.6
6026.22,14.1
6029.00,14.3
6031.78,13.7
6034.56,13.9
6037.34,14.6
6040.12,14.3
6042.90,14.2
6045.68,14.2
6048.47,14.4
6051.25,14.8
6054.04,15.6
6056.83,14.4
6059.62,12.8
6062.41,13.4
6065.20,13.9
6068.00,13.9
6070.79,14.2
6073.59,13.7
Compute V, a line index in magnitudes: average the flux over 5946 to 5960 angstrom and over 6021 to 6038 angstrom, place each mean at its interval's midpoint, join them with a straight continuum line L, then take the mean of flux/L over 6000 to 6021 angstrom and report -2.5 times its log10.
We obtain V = 0.04 mag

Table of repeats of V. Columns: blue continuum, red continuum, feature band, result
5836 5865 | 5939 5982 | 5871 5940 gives 0.09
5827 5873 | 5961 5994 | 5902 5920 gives 0.03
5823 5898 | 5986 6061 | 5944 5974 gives -0.01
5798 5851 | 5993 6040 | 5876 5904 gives 0.20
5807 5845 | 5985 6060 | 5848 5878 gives 0.03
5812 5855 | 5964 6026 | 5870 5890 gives 0.09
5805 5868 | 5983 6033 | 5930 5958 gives 0.01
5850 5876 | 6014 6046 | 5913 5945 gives 0.02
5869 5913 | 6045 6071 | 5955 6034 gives -0.02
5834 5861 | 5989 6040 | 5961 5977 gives -0.01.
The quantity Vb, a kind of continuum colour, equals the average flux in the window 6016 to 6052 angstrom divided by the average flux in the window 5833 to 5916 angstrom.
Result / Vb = 1.09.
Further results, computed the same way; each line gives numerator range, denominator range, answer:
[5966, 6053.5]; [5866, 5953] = 1.07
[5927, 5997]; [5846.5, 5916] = 1.07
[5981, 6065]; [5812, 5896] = 1.04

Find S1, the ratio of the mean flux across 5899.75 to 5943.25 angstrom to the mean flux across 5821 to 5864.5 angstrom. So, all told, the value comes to 0.96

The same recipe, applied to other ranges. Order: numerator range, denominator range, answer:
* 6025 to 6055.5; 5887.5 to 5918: 1.22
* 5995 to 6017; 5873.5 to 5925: 1.09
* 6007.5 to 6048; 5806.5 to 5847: 0.98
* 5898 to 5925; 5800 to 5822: 0.94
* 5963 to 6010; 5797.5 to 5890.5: 1.00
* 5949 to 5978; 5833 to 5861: 1.00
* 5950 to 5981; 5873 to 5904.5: 1.17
